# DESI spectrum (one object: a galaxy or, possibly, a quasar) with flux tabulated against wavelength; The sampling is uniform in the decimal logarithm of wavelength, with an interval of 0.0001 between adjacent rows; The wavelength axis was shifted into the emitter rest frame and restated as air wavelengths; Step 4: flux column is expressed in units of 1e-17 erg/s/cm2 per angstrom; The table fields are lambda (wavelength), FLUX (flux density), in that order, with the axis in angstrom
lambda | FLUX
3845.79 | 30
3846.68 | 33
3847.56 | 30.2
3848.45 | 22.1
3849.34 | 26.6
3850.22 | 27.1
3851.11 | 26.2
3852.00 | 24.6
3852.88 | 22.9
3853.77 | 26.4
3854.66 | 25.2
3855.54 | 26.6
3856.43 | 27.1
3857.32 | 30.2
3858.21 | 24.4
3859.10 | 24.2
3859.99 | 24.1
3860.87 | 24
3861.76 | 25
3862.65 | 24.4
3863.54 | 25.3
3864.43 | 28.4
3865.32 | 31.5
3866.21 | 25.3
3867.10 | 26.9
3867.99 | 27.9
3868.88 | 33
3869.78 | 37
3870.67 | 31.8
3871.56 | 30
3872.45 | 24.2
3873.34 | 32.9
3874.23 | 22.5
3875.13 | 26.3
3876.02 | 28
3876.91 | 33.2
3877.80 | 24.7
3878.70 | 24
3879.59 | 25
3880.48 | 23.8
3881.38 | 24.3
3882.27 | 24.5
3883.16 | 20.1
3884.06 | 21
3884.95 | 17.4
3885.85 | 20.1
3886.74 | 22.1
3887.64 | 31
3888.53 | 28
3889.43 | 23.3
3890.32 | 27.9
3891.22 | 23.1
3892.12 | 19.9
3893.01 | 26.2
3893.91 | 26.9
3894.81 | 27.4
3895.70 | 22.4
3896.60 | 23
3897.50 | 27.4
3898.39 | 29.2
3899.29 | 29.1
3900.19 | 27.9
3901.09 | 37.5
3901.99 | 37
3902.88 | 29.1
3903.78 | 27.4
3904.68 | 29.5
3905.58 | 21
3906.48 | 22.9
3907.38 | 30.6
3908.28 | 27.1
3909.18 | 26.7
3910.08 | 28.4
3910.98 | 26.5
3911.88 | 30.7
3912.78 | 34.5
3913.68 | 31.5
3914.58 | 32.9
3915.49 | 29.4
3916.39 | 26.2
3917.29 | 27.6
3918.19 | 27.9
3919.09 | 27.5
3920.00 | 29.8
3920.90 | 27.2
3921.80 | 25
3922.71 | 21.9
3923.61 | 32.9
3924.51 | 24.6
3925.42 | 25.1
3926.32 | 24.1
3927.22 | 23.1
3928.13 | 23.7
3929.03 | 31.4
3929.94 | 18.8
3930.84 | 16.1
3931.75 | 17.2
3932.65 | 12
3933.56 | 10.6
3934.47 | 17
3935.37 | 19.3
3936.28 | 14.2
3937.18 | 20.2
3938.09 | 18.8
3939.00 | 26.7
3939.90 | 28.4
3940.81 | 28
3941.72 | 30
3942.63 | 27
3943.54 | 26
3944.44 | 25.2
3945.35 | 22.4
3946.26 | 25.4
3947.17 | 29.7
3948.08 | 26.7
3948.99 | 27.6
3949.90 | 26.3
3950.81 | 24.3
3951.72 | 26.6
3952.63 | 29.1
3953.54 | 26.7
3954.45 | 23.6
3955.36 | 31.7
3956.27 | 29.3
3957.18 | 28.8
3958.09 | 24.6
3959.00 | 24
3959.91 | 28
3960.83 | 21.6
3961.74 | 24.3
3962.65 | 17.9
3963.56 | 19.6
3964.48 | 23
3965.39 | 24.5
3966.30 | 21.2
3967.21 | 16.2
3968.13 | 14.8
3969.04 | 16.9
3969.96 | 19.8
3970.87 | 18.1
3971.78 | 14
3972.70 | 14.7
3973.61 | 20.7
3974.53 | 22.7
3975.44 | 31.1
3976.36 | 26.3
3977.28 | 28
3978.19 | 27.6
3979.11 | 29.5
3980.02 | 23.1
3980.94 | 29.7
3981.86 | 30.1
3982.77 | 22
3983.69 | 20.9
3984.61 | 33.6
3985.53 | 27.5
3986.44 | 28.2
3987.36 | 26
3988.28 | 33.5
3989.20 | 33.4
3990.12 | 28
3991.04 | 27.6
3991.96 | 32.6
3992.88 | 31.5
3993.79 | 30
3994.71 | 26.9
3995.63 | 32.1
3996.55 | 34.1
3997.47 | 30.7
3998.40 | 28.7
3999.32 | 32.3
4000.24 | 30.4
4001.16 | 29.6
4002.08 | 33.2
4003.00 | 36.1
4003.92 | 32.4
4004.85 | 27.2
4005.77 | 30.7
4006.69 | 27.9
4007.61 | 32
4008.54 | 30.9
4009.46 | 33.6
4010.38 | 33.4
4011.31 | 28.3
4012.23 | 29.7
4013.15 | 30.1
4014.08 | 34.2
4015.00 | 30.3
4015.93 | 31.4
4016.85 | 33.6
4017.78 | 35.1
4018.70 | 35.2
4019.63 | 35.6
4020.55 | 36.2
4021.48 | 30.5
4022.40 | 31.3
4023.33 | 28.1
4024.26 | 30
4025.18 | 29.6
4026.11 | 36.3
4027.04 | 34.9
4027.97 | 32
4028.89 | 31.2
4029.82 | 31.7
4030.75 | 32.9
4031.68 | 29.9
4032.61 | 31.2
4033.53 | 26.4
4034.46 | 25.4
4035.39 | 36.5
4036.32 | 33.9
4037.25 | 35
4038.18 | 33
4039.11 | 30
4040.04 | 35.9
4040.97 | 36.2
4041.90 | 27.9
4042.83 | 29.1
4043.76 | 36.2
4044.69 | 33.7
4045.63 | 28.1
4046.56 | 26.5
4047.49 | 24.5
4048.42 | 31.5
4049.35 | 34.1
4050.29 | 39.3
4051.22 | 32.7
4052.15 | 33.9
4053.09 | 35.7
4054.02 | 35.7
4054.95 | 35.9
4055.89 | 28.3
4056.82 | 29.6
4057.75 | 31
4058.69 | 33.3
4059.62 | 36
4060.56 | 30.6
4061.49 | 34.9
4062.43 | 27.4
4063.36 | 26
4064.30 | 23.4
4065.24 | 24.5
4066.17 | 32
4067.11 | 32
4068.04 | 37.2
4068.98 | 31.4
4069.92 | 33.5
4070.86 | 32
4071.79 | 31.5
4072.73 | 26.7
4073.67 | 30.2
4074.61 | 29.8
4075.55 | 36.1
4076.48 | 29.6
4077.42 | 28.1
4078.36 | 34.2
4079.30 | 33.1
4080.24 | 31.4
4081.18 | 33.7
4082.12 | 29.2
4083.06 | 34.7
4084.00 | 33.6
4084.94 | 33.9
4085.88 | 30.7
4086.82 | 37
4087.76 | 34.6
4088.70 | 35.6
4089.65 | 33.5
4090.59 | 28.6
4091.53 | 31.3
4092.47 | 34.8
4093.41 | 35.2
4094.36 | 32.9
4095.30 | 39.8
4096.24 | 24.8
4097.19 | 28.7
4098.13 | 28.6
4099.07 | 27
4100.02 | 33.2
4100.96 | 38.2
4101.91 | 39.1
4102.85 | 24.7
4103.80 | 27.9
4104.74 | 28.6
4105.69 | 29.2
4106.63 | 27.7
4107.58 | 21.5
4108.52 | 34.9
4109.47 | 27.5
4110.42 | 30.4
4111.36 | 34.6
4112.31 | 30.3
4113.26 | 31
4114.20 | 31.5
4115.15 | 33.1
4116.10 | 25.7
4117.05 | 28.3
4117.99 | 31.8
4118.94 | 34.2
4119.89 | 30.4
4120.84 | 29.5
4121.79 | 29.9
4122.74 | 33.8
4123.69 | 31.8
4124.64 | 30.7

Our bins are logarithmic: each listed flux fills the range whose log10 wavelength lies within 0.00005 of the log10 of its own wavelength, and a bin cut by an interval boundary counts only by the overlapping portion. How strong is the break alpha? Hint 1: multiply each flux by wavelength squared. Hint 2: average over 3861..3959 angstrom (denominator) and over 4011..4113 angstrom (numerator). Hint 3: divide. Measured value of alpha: 1.3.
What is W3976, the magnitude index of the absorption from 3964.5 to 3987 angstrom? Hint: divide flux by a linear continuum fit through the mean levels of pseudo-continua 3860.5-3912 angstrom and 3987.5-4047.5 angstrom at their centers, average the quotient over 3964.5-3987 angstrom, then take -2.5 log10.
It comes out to 0.270 mag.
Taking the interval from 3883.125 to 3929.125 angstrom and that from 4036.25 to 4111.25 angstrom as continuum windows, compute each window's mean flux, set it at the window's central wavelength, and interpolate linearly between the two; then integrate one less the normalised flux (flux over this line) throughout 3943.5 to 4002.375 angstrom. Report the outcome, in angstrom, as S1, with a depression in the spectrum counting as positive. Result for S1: 5.6 angstrom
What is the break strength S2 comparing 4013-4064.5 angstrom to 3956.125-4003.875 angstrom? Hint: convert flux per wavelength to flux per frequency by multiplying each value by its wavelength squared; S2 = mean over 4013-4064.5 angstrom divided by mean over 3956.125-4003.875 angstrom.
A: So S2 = 1.3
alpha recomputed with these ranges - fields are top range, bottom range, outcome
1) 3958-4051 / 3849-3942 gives 1.19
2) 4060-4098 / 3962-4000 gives 1.30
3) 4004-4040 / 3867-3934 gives 1.29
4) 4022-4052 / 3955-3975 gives 1.52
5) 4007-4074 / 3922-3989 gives 1.38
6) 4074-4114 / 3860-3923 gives 1.29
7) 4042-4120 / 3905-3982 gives 1.37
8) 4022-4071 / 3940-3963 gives 1.27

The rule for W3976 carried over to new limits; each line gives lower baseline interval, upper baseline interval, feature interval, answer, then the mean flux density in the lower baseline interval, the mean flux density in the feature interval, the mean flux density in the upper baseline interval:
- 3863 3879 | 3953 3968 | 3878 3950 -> 0.04 mag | 28.5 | 25.4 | 23.9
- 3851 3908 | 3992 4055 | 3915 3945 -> 0.19 mag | 26.5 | 23.7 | 31.9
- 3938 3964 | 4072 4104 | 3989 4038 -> -0.10 mag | 25.9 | 31.5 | 32.1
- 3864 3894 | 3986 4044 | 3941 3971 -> 0.20 mag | 26.2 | 24.4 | 31.5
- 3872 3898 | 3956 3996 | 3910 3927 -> -0.13 mag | 24.9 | 28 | 25.1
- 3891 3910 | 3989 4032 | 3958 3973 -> 0.43 mag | 27.3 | 20.1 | 31.6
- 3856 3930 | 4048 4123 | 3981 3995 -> 0.01 mag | 26.9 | 28.8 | 31.6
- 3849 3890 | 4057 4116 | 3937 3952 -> 0.08 mag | 26.1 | 25.9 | 31.4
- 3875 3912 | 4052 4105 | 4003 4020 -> -0.07 mag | 26.2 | 31.8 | 31.8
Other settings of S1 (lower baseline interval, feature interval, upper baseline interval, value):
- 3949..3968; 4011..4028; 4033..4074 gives -1.90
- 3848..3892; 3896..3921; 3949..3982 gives -3.62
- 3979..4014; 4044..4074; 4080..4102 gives 0.44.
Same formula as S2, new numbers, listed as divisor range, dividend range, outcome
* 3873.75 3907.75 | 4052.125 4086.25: 1.33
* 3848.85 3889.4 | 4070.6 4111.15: 1.35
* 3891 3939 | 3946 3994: 1.02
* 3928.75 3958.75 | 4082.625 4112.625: 1.43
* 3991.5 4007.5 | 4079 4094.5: 1.12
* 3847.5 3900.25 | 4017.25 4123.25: 1.34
